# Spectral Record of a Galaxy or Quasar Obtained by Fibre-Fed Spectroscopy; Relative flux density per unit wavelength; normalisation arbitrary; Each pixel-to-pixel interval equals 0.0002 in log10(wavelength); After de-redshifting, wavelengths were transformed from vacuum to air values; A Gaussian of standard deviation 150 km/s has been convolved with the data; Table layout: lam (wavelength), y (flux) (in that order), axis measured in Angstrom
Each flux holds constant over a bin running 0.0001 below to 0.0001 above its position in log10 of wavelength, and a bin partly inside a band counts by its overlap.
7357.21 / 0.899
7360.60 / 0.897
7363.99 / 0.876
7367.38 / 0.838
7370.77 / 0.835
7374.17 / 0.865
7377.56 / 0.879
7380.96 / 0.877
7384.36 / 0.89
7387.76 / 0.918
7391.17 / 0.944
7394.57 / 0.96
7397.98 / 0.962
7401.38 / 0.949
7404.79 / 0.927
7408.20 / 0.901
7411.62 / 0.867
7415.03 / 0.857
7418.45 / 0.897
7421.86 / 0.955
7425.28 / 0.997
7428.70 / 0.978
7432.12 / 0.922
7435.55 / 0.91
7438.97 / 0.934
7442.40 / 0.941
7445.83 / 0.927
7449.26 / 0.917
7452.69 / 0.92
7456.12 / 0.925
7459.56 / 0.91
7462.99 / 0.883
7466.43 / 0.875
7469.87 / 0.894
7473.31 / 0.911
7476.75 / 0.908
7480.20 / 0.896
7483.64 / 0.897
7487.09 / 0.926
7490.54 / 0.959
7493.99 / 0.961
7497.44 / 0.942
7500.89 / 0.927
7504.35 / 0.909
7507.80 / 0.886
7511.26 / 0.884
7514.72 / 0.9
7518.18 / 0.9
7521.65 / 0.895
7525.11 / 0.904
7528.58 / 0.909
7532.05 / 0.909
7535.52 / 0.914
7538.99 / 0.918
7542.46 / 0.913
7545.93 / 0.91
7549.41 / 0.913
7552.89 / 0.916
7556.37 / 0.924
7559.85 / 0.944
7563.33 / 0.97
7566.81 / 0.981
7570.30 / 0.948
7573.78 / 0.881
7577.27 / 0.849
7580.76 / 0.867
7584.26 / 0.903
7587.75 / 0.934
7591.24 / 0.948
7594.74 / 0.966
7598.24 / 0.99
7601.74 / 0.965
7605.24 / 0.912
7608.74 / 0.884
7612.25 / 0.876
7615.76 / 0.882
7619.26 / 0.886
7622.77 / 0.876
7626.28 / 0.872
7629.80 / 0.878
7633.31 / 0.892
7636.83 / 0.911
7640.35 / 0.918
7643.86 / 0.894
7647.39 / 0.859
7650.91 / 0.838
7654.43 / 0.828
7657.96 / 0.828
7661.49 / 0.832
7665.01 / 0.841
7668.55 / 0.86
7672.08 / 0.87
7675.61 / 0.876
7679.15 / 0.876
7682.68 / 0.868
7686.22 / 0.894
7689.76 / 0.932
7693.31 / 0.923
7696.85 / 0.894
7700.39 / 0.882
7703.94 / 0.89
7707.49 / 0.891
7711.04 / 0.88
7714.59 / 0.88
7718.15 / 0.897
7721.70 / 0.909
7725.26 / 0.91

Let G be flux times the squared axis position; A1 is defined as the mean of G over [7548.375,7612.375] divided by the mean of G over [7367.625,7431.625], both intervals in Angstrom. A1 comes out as 1.06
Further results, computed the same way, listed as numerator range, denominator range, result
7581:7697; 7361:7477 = 1.04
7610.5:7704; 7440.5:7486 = 1.02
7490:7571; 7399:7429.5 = 1.03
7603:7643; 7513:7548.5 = 1.01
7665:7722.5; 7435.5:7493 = 1.03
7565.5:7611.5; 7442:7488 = 1.05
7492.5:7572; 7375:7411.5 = 1.04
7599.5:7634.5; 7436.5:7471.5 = 1.02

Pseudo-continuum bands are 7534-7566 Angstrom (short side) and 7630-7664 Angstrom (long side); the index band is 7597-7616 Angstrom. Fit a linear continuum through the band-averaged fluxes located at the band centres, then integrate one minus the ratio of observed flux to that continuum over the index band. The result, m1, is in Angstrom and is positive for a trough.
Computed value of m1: -0.6 Angstrom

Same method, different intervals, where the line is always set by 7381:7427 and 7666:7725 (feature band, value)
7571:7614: -0.7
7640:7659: 0.8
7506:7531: 0.3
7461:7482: 0.5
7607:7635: 0.5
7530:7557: -0.2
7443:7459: -0.1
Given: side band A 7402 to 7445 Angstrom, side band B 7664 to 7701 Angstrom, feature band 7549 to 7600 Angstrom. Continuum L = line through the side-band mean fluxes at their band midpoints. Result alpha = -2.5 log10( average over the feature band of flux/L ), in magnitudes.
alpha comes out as -0.03 mag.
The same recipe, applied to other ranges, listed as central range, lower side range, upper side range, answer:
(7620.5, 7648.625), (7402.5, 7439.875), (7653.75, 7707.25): -0.01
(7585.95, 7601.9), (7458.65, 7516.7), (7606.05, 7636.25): -0.08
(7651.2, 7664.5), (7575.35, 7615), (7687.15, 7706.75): 0.10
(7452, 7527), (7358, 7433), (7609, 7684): -0.02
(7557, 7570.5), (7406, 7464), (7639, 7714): -0.07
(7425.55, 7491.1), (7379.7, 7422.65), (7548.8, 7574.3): 0.01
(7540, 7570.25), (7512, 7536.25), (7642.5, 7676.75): -0.05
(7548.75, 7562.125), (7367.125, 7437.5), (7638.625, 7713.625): -0.04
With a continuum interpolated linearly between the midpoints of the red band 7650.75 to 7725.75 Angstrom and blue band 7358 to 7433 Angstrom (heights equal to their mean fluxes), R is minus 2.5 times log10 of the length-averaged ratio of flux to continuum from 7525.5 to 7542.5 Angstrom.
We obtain -0.02 mag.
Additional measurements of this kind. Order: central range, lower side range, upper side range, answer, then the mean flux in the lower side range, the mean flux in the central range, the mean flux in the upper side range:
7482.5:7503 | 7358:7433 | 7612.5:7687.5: -0.05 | 0.909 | 0.936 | 0.87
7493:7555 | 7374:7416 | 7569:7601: 0.01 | 0.91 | 0.911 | 0.922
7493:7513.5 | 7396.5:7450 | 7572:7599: 0.01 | 0.928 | 0.916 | 0.915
